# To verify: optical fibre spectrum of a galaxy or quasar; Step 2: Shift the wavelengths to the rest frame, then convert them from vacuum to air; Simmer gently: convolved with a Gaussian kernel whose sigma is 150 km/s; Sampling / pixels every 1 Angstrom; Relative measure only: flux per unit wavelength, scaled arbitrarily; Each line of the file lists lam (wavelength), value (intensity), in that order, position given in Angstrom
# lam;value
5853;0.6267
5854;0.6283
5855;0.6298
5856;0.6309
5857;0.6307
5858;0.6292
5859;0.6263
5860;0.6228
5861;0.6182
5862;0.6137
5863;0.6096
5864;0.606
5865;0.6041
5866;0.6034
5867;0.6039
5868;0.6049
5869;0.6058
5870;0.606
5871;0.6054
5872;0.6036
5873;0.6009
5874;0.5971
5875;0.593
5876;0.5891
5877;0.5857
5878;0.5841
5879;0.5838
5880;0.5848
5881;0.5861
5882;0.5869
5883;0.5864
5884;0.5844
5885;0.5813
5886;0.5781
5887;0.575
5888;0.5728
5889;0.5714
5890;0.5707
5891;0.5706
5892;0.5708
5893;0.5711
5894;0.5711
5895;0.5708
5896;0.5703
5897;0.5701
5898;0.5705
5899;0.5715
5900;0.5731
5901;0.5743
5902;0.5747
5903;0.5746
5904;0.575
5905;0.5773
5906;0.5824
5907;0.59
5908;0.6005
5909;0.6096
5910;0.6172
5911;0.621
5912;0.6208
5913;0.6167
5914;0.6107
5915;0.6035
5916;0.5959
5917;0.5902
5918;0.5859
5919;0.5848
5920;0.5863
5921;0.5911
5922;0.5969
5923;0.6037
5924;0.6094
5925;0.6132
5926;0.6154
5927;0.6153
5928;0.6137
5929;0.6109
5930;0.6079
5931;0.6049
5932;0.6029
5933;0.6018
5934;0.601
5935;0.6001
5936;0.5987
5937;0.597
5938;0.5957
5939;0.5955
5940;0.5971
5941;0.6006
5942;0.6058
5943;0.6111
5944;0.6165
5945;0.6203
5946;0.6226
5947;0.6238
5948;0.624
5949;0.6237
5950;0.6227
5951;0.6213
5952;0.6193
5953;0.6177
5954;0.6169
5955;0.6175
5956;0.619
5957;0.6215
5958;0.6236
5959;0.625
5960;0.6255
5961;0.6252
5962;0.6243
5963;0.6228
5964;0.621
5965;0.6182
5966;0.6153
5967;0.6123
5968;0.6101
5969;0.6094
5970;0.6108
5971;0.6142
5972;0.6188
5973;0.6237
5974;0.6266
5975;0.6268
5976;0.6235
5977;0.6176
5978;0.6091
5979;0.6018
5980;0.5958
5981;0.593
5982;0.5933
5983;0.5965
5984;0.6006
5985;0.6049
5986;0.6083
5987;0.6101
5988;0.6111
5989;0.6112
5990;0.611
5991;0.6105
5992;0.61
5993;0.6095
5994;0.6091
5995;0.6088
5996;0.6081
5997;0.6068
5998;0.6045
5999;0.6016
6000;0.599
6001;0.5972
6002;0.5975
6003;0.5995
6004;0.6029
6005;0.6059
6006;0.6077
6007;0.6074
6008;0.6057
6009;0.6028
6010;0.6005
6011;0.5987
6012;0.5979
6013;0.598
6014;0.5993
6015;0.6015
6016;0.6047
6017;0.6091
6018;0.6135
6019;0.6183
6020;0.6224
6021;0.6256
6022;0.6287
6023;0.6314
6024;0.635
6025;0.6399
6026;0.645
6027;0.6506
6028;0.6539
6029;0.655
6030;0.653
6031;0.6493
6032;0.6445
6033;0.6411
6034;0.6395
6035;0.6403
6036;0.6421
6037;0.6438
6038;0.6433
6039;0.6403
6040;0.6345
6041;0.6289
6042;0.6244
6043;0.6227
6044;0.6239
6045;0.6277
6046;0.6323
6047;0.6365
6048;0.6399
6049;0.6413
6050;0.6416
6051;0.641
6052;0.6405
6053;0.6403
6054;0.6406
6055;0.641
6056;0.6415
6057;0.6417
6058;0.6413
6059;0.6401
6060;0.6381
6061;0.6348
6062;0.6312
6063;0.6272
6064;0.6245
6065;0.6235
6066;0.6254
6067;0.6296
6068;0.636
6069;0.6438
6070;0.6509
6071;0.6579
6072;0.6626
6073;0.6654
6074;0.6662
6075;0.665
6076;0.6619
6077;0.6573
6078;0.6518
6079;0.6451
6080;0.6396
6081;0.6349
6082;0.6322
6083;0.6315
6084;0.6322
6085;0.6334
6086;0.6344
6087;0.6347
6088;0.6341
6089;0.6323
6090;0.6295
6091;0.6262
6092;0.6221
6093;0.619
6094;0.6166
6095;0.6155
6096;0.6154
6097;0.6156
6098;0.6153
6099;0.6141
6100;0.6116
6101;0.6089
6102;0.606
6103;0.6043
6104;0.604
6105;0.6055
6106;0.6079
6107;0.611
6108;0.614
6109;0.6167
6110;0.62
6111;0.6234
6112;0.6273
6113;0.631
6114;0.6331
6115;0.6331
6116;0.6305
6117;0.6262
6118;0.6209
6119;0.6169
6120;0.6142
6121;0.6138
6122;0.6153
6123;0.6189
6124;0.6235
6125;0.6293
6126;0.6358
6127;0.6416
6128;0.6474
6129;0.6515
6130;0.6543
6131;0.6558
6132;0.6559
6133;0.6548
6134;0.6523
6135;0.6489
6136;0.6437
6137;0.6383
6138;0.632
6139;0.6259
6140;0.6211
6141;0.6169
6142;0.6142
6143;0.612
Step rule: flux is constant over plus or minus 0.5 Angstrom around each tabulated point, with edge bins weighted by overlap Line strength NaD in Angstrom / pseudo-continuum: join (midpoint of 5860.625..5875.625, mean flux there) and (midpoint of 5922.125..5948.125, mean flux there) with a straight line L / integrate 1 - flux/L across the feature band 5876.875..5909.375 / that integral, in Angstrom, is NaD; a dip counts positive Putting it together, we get 1.5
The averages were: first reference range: 0.605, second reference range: 0.608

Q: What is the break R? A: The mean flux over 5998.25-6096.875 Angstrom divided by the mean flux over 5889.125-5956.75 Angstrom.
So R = 1.1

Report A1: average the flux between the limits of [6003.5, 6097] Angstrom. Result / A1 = 0.632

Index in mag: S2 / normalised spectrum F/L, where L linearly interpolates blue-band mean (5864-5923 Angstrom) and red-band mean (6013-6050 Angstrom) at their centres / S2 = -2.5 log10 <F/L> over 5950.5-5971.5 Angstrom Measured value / -0.01 mag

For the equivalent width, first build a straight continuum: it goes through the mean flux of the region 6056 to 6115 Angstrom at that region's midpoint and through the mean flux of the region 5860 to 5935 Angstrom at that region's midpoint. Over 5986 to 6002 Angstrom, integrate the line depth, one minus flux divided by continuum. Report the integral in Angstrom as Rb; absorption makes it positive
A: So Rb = 0.1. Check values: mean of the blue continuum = 0.593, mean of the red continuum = 0.631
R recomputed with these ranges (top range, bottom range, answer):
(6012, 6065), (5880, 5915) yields 1.08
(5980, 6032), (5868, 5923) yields 1.04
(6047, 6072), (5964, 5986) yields 1.05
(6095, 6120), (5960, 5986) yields 1.01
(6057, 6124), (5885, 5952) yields 1.06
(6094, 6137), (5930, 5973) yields 1.02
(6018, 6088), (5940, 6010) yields 1.04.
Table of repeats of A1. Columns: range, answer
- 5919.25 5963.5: 0.611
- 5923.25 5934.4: 0.609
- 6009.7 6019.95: 0.605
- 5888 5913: 0.583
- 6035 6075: 0.639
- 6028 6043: 0.641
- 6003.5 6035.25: 0.623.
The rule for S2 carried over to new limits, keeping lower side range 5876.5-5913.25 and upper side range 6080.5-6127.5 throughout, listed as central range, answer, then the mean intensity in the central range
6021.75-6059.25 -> -0.05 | 0.639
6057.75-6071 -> -0.04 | 0.635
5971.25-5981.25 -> -0.03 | 0.614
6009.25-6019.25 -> 0.00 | 0.604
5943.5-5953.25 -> -0.05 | 0.621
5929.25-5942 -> -0.02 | 0.601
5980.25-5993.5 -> -0.01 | 0.605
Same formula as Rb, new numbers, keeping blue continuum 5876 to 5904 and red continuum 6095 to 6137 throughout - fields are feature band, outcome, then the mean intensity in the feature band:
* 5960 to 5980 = -0.8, 0.617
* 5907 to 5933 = -1.0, 0.605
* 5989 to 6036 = -1.1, 0.618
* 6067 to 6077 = -0.6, 0.655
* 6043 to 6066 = -0.9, 0.635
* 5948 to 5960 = -0.6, 0.621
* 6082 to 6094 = -0.2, 0.629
